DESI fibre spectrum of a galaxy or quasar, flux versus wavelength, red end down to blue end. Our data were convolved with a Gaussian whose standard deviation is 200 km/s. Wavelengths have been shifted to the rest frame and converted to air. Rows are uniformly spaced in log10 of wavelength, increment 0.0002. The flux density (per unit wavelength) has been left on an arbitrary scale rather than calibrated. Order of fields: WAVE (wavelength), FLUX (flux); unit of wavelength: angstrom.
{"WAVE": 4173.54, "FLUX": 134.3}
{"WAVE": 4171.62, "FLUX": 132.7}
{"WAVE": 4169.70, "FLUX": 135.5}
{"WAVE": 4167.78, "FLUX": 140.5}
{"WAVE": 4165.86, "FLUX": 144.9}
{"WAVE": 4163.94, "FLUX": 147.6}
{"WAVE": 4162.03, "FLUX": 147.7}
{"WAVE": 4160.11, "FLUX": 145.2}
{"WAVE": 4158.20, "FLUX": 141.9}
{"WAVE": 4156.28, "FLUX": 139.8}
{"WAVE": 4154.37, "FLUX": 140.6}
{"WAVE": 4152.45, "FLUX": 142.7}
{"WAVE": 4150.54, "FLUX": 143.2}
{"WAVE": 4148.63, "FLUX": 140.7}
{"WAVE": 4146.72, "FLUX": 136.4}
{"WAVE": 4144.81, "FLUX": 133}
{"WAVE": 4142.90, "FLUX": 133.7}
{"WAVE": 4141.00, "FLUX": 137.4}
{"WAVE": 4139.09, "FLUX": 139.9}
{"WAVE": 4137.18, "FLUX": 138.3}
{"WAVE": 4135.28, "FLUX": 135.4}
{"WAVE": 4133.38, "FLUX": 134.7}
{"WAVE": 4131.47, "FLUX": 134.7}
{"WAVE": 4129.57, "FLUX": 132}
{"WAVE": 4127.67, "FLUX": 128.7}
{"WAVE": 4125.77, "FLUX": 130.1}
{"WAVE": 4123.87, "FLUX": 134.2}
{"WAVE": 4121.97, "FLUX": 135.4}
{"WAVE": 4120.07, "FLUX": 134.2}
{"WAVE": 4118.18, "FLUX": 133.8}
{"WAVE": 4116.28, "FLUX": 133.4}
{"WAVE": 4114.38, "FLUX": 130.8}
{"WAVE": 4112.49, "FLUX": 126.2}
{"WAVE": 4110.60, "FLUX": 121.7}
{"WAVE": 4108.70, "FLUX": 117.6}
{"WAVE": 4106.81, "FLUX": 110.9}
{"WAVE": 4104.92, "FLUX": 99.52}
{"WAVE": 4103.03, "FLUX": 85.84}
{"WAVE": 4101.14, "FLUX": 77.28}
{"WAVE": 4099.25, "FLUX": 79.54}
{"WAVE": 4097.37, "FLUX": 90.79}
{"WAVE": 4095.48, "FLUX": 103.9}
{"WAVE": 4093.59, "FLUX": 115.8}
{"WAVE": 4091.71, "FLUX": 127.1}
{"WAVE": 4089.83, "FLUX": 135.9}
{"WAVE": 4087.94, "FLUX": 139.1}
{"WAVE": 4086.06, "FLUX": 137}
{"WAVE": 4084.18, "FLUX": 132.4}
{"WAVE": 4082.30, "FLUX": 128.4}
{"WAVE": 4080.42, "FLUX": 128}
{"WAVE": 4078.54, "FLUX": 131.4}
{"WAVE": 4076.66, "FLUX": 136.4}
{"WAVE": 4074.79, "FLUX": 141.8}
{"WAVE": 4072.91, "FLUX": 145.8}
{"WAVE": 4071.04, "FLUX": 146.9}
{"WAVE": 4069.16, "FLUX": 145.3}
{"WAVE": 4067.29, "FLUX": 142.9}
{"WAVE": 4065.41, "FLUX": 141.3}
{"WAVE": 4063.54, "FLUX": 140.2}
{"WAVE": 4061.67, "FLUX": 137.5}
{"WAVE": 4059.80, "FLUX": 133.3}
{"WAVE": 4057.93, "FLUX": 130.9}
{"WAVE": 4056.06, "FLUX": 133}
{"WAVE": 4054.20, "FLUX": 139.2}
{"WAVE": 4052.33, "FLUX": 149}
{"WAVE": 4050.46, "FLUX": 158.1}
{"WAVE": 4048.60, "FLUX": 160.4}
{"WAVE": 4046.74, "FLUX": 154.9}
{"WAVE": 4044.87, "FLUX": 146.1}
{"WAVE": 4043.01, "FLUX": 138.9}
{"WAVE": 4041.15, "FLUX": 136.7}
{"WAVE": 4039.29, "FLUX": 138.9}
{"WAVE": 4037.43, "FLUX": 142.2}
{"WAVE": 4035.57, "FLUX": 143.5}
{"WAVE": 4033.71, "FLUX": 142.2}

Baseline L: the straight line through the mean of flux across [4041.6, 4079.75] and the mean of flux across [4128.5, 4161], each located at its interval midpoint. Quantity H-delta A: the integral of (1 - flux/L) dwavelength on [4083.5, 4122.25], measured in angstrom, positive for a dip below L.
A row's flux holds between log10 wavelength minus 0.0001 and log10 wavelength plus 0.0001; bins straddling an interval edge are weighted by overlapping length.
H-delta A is 6.4 angstrom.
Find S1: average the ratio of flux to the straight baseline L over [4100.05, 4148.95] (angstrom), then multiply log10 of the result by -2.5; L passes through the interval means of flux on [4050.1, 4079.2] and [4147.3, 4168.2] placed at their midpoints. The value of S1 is 0.13 mag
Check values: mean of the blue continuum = 141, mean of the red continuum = 143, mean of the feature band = 126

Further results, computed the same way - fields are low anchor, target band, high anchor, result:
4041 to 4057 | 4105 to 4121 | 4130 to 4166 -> 0.14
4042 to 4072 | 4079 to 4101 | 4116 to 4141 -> 0.18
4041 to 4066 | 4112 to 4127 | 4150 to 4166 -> 0.09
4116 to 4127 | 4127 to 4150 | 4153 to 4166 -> 0.02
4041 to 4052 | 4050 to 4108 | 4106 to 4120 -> 0.10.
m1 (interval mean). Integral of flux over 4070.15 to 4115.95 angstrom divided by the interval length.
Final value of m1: 121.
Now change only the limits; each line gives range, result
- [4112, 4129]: 132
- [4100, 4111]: 101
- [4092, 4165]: 127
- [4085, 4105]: 109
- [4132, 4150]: 137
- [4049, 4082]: 140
